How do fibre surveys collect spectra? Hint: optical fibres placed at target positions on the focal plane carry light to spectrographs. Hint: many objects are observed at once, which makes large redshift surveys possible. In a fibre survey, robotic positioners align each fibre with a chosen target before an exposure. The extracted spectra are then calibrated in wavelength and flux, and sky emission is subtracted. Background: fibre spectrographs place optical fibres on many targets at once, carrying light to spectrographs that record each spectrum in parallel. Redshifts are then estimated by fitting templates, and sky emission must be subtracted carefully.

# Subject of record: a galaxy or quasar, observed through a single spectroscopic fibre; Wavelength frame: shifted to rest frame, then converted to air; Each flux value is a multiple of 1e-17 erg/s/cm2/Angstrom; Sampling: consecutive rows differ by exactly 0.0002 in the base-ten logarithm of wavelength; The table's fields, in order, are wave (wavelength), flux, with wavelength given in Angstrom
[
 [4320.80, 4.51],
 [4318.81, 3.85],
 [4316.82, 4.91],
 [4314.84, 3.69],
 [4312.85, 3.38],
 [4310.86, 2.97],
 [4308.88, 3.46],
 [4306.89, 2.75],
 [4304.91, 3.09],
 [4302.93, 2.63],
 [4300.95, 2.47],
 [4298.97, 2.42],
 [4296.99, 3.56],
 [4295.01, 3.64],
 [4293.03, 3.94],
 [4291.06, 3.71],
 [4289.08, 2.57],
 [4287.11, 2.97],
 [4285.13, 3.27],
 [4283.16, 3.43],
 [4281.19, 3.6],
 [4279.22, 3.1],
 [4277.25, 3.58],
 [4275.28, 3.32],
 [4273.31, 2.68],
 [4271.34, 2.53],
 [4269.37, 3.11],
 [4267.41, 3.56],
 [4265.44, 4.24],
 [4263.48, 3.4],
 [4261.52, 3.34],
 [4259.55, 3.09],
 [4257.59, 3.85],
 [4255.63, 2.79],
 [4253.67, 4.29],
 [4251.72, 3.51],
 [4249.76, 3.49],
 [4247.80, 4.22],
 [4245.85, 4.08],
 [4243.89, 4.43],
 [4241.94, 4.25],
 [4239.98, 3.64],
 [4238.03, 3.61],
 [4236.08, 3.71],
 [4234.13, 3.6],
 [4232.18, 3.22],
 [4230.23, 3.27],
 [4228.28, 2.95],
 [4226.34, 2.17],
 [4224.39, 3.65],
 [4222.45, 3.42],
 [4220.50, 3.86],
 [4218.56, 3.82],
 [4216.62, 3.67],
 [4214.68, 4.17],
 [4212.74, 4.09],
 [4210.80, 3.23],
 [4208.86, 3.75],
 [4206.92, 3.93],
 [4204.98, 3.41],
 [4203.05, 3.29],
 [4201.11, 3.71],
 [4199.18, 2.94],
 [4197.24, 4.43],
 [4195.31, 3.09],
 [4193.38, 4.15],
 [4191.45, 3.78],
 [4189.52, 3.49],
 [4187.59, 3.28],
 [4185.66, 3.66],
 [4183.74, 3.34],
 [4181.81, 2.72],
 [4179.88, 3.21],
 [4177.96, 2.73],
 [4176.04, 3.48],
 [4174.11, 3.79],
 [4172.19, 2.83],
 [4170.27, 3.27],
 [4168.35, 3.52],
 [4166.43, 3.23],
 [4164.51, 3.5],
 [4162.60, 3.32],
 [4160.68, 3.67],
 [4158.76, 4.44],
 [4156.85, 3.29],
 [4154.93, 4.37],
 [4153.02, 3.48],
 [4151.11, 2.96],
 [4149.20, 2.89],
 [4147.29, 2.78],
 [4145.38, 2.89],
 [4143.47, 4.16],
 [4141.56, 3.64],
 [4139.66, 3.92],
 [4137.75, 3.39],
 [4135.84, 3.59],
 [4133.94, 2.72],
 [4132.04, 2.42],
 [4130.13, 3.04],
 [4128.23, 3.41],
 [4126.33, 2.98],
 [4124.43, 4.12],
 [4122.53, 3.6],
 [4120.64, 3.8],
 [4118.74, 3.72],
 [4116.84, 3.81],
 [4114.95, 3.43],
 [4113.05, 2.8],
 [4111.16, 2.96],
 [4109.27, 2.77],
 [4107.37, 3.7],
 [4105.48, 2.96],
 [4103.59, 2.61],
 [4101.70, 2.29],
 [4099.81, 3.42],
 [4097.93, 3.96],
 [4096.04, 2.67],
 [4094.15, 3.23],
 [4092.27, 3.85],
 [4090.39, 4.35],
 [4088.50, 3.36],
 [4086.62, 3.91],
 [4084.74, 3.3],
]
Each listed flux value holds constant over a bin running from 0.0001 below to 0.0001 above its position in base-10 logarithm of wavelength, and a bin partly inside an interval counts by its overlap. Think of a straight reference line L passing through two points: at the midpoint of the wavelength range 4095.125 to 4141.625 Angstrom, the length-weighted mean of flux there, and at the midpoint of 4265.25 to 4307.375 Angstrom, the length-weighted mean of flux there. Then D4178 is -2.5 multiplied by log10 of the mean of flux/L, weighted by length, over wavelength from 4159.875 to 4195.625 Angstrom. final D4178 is -0.05 mag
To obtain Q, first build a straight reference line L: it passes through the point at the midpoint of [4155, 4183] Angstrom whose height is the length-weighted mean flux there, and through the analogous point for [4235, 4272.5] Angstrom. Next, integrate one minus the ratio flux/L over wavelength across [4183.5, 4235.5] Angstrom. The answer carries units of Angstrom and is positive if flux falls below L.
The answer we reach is -0.48 Angstrom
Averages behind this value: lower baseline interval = 3.39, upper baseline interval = 3.63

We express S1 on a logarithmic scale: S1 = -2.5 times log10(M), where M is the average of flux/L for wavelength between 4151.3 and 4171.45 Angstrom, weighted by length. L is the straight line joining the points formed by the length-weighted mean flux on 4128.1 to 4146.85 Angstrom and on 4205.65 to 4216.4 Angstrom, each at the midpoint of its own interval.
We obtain -0.035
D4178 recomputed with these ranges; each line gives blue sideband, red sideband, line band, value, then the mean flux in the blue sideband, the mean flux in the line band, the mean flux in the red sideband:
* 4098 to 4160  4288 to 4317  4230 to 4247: -0.158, 3.34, 3.78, 3.23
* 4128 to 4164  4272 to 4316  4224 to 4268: -0.103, 3.39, 3.58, 3.19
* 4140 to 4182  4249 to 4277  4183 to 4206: -0.052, 3.39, 3.55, 3.38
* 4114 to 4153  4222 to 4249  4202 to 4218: -0.048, 3.37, 3.7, 3.59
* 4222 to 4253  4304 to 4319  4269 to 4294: 0.101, 3.59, 3.22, 3.5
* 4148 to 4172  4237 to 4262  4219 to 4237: 0.108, 3.47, 3.33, 3.74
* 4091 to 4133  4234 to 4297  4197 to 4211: -0.046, 3.26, 3.56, 3.52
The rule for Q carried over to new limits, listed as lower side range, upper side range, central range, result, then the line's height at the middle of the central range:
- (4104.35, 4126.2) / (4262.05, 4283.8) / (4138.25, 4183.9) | -0.2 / 3.38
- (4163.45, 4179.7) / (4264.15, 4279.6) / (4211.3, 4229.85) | -1.3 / 3.28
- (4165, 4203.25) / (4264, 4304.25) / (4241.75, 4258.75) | -3.0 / 3.28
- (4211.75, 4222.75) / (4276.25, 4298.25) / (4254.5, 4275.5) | 1.6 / 3.54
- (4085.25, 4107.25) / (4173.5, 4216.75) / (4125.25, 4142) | 0.9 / 3.41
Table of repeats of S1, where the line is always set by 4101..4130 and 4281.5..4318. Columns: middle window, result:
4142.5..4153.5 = 0.03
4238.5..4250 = -0.23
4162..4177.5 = -0.03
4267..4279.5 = 0.06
